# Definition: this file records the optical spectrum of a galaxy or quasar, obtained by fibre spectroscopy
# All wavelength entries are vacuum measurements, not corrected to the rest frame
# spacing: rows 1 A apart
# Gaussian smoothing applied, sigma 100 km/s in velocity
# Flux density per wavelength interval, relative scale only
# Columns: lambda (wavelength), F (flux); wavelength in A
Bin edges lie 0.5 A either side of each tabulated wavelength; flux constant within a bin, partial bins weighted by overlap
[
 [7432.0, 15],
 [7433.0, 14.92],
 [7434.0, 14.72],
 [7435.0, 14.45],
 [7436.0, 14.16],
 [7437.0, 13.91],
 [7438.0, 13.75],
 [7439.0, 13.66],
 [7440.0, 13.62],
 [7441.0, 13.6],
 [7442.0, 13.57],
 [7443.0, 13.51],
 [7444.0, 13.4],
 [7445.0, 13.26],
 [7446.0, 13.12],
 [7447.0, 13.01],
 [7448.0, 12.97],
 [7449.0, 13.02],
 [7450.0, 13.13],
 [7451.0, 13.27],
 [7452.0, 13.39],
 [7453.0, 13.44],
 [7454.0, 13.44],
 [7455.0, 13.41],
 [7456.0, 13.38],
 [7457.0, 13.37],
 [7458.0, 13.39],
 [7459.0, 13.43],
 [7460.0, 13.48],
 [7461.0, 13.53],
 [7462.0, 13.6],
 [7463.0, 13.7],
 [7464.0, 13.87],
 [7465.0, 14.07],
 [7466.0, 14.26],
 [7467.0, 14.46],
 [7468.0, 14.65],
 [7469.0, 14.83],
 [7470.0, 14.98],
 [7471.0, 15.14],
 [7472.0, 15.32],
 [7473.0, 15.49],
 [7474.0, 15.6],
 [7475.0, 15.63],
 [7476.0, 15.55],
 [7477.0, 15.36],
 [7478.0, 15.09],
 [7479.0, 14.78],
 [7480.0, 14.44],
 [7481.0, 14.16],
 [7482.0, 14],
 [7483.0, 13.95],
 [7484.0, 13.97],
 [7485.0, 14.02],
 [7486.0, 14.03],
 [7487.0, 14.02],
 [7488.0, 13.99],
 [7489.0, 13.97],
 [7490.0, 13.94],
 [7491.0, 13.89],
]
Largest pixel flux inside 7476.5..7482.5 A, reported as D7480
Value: 15.36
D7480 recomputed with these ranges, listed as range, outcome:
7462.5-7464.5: 13.87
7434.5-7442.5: 14.45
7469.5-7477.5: 15.63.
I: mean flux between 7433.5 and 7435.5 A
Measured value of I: 14.6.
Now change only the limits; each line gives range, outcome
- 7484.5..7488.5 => 14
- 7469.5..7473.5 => 15.2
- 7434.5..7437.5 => 14.2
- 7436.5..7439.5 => 13.8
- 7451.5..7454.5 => 13.4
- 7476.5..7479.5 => 15.1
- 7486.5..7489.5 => 14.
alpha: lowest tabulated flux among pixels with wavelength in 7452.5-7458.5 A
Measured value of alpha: 13.37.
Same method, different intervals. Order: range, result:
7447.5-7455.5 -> 12.97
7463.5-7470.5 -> 13.87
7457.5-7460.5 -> 13.39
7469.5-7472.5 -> 14.98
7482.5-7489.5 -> 13.95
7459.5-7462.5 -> 13.48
